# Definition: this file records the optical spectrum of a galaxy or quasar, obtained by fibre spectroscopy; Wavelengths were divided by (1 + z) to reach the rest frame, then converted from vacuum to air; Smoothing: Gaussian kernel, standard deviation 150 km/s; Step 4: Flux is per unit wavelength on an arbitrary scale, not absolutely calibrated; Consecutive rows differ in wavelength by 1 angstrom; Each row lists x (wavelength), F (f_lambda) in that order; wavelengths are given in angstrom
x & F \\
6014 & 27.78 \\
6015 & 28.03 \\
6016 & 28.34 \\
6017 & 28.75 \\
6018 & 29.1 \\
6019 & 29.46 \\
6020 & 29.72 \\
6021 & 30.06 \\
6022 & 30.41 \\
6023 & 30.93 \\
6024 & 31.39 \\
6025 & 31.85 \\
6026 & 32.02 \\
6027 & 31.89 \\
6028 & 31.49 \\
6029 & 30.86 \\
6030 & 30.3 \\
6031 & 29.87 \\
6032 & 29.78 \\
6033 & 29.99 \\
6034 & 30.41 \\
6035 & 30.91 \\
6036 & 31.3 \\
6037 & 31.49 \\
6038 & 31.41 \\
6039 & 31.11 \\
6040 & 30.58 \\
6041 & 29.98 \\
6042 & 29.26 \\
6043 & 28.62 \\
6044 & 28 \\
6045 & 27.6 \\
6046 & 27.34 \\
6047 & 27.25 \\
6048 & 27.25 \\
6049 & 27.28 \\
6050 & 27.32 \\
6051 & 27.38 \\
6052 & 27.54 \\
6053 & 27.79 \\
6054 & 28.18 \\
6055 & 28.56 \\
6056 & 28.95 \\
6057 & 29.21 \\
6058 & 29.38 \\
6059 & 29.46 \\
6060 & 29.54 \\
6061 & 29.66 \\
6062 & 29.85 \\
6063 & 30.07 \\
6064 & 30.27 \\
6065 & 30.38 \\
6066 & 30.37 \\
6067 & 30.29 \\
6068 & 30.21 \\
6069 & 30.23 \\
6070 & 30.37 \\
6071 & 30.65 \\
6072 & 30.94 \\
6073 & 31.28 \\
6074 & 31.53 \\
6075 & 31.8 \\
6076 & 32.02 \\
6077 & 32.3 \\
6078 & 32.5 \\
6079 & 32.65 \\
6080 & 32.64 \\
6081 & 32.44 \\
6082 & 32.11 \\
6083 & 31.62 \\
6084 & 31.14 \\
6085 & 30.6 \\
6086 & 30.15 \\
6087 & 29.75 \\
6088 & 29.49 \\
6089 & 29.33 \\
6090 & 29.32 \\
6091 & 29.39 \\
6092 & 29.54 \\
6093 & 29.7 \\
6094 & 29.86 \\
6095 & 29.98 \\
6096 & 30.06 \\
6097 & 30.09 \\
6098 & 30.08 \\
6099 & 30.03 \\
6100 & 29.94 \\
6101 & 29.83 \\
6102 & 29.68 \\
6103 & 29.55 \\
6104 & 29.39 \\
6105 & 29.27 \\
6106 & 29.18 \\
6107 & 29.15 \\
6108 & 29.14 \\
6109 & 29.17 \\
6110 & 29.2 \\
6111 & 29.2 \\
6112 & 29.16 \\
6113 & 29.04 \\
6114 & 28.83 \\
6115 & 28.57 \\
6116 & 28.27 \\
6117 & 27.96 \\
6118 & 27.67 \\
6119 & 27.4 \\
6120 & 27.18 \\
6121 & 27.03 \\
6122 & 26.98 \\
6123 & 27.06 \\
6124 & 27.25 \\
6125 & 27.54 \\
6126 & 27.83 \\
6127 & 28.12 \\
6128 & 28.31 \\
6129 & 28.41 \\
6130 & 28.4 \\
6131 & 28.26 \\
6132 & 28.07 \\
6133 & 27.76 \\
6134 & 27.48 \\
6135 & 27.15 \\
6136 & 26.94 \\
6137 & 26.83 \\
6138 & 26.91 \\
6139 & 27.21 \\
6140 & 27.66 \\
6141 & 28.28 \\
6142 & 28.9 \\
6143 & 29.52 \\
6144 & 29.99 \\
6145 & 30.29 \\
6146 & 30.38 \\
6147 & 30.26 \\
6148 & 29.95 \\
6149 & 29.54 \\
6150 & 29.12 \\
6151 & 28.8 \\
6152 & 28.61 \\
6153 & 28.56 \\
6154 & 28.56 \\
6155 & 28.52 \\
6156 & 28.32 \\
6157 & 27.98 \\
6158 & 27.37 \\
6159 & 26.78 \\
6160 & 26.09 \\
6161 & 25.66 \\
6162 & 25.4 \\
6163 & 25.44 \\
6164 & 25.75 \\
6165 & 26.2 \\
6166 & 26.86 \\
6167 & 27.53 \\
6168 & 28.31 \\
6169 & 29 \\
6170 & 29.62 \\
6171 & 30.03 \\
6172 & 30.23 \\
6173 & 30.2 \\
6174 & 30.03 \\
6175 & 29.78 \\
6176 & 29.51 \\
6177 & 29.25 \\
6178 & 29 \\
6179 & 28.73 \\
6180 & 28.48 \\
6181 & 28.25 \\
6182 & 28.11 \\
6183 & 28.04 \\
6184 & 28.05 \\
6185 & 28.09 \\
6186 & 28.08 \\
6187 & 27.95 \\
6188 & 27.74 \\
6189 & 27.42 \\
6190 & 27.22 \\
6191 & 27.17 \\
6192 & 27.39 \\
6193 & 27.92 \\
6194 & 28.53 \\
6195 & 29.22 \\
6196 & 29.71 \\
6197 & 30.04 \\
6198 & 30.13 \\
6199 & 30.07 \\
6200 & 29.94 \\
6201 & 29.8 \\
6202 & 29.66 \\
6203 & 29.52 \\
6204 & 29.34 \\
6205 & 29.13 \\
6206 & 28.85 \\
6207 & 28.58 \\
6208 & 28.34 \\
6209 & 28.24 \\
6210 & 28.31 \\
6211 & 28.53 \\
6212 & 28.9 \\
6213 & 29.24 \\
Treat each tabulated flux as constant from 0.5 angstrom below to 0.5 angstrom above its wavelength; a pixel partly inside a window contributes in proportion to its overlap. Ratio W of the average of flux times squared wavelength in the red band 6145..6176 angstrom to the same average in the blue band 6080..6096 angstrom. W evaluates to 0.96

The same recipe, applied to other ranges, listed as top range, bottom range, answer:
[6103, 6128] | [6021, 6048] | 0.96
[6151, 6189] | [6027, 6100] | 0.97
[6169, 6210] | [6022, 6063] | 1.02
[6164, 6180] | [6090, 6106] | 0.99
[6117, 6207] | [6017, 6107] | 0.97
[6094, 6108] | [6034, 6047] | 1.02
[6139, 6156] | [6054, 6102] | 0.98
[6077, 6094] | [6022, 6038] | 1.01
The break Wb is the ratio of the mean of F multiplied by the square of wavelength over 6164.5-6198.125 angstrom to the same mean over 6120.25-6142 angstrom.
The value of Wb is 1.05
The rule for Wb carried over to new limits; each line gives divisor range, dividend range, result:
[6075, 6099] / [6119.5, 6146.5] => 0.92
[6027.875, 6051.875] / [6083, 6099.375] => 1.04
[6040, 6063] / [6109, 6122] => 1.01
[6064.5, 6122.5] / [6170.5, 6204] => 1.00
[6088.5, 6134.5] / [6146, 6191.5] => 1.00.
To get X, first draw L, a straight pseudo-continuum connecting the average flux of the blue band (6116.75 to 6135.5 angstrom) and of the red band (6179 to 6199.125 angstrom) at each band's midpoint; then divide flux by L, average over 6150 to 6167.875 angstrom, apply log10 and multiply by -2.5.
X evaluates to 0.03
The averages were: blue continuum 27.7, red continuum 28.4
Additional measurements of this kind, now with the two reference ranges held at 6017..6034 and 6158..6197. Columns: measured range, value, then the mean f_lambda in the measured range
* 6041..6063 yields 0.06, 28.4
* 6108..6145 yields 0.03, 28.1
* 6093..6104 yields -0.02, 29.9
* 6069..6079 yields -0.06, 31.5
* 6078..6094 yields -0.04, 30.7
